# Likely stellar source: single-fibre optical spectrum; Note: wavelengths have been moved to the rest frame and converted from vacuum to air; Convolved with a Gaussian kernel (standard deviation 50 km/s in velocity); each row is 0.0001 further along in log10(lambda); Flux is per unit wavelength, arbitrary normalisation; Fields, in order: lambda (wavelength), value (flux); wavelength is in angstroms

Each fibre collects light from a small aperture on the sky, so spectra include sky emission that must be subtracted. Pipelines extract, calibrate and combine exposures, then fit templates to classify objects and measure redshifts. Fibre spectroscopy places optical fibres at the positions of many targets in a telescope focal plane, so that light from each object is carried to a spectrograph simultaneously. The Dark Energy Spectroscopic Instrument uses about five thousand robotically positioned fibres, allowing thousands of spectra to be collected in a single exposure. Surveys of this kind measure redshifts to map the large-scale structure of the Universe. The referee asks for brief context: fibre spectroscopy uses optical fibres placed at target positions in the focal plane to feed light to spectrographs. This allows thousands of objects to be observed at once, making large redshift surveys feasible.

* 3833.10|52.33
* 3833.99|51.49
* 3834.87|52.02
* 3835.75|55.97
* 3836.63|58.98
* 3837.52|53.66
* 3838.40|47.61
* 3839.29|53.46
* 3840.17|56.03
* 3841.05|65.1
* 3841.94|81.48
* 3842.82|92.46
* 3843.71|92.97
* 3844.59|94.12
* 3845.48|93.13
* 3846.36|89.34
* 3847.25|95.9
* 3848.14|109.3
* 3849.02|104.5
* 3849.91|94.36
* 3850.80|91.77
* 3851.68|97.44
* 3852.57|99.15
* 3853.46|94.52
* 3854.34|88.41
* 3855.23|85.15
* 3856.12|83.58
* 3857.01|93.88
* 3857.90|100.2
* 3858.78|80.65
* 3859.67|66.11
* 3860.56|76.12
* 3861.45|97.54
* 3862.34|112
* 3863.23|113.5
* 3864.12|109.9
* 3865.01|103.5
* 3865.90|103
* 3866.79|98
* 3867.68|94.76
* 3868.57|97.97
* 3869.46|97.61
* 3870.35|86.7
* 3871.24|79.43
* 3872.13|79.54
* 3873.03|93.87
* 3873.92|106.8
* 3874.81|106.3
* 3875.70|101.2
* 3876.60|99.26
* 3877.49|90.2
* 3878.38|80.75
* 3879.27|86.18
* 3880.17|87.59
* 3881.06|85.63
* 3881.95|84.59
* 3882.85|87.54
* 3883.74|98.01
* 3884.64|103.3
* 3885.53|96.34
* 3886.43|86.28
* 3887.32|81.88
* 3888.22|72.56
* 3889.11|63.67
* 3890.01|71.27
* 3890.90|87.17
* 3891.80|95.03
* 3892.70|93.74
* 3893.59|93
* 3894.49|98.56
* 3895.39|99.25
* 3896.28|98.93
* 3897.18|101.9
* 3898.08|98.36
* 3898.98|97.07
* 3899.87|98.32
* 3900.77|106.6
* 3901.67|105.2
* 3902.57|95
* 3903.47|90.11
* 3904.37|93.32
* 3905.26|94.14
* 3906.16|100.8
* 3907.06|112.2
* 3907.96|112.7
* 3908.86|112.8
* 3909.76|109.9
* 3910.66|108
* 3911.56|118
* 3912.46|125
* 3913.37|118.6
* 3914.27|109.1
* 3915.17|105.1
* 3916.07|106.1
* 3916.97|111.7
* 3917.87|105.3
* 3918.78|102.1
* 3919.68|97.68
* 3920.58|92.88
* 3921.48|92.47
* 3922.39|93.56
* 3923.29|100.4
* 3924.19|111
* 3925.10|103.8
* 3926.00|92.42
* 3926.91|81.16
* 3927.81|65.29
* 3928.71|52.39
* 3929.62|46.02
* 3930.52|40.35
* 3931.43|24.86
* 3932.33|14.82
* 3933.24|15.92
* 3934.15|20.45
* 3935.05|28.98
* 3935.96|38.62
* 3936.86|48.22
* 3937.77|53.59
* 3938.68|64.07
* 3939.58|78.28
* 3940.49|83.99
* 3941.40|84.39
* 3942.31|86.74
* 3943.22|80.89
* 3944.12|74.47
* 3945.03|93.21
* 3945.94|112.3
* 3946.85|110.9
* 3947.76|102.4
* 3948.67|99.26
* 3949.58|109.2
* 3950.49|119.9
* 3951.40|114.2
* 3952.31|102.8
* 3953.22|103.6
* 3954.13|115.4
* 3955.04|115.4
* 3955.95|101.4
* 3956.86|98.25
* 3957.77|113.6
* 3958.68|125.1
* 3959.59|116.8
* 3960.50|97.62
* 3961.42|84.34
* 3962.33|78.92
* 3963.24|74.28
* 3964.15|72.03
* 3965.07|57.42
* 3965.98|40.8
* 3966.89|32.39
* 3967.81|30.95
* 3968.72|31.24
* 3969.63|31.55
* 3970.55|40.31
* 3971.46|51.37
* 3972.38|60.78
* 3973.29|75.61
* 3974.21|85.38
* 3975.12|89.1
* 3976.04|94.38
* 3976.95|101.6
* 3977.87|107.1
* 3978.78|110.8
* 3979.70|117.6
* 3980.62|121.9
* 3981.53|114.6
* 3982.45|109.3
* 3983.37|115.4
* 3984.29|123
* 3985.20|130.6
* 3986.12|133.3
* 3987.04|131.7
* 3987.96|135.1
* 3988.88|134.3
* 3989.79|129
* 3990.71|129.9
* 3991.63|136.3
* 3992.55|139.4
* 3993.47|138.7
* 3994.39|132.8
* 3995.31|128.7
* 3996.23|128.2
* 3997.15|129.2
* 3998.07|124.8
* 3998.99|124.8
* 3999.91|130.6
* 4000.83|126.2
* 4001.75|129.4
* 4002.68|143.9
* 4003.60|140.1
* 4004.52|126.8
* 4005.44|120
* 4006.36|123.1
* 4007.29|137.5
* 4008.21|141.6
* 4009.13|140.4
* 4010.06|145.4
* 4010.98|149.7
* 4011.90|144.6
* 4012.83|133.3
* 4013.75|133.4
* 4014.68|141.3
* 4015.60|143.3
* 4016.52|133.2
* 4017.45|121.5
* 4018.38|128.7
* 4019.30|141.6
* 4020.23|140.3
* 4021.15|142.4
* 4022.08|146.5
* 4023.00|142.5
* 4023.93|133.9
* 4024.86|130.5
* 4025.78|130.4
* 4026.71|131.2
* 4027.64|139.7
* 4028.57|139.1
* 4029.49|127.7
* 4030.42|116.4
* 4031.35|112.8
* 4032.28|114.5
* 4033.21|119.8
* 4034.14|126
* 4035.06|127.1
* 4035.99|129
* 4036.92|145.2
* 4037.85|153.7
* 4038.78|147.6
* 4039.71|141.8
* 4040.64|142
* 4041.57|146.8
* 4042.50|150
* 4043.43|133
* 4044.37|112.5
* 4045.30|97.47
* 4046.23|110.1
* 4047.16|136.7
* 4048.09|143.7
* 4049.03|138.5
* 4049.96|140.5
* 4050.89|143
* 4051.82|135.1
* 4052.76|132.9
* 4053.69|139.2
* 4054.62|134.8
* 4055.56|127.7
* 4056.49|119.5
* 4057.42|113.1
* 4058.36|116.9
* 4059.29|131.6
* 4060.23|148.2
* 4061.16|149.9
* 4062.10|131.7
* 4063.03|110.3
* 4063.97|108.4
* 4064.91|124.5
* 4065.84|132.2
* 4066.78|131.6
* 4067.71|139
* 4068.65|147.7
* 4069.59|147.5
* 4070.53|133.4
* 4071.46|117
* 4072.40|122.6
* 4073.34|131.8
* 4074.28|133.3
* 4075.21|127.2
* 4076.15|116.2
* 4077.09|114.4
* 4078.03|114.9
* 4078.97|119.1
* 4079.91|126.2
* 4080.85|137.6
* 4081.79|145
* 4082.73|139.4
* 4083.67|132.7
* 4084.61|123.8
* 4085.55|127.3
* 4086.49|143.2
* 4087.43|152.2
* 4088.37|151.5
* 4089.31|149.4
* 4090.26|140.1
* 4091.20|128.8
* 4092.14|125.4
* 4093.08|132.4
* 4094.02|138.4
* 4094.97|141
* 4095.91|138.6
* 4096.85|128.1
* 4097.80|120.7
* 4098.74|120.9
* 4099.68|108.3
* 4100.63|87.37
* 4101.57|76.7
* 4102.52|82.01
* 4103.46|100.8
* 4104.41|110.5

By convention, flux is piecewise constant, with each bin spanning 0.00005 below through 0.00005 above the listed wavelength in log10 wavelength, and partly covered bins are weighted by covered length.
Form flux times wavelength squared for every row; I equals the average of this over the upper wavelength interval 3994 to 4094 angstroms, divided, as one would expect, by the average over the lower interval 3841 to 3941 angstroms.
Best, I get 1.6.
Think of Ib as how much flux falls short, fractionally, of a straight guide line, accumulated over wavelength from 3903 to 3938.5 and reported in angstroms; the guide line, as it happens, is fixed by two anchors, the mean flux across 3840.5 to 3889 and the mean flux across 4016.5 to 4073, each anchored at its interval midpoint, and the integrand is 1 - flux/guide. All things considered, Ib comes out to 7.07 angstroms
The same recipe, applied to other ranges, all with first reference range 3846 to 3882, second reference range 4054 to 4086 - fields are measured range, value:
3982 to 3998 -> -2.0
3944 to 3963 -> 0.8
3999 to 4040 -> -4.8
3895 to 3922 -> -0.7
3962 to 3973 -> 6.0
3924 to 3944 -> 8.8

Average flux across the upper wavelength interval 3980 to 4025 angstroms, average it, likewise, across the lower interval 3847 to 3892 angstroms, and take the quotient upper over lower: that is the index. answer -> 1.44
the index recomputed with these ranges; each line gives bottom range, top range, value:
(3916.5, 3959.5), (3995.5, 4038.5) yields 1.59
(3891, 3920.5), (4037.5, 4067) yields 1.28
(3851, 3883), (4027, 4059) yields 1.41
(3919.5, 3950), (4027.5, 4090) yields 1.80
